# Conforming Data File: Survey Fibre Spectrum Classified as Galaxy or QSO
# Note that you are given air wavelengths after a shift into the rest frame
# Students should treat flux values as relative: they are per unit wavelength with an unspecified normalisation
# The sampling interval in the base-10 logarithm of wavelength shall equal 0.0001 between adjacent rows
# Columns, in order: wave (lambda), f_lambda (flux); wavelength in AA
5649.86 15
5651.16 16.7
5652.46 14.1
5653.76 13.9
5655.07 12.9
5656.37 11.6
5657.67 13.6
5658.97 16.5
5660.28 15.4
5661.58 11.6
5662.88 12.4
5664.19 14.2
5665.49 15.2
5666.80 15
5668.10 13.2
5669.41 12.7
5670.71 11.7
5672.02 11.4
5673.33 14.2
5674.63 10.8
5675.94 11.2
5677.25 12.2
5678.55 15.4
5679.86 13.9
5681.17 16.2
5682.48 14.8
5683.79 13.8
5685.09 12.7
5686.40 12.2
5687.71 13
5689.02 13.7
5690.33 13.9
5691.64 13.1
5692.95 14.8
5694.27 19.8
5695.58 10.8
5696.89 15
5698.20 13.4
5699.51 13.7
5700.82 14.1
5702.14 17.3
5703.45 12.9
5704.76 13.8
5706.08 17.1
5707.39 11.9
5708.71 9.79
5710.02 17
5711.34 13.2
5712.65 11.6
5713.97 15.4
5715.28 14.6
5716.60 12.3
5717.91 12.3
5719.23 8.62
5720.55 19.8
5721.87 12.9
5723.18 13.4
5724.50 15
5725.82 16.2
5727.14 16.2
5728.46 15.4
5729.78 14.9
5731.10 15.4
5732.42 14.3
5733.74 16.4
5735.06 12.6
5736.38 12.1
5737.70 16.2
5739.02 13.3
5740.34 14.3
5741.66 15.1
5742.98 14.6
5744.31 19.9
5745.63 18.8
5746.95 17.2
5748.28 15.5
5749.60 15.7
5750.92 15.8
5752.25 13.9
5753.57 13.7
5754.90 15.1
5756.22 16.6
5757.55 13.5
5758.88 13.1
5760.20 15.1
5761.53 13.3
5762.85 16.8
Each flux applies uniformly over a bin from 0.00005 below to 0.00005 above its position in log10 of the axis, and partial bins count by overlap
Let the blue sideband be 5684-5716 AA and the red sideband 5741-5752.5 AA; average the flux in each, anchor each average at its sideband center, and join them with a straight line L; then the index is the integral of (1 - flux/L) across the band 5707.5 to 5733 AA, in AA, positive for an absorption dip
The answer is 1.6 AA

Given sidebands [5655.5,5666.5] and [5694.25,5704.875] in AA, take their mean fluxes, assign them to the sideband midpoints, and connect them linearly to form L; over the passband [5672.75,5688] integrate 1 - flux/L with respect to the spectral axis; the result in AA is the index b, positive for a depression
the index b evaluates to 0.7 AA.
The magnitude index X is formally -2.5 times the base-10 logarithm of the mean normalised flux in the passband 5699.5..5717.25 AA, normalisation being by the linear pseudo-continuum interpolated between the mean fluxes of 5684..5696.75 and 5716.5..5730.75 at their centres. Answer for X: 0.016 mag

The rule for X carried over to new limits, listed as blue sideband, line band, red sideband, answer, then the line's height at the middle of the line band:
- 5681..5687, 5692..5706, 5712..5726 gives -0.066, 13.8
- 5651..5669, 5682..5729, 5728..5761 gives 0.041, 14.6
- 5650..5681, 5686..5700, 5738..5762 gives 0.010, 14.1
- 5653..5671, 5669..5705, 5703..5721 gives -0.008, 13.6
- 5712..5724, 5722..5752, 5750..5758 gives -0.083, 14.2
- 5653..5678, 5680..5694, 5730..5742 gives -0.035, 13.5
